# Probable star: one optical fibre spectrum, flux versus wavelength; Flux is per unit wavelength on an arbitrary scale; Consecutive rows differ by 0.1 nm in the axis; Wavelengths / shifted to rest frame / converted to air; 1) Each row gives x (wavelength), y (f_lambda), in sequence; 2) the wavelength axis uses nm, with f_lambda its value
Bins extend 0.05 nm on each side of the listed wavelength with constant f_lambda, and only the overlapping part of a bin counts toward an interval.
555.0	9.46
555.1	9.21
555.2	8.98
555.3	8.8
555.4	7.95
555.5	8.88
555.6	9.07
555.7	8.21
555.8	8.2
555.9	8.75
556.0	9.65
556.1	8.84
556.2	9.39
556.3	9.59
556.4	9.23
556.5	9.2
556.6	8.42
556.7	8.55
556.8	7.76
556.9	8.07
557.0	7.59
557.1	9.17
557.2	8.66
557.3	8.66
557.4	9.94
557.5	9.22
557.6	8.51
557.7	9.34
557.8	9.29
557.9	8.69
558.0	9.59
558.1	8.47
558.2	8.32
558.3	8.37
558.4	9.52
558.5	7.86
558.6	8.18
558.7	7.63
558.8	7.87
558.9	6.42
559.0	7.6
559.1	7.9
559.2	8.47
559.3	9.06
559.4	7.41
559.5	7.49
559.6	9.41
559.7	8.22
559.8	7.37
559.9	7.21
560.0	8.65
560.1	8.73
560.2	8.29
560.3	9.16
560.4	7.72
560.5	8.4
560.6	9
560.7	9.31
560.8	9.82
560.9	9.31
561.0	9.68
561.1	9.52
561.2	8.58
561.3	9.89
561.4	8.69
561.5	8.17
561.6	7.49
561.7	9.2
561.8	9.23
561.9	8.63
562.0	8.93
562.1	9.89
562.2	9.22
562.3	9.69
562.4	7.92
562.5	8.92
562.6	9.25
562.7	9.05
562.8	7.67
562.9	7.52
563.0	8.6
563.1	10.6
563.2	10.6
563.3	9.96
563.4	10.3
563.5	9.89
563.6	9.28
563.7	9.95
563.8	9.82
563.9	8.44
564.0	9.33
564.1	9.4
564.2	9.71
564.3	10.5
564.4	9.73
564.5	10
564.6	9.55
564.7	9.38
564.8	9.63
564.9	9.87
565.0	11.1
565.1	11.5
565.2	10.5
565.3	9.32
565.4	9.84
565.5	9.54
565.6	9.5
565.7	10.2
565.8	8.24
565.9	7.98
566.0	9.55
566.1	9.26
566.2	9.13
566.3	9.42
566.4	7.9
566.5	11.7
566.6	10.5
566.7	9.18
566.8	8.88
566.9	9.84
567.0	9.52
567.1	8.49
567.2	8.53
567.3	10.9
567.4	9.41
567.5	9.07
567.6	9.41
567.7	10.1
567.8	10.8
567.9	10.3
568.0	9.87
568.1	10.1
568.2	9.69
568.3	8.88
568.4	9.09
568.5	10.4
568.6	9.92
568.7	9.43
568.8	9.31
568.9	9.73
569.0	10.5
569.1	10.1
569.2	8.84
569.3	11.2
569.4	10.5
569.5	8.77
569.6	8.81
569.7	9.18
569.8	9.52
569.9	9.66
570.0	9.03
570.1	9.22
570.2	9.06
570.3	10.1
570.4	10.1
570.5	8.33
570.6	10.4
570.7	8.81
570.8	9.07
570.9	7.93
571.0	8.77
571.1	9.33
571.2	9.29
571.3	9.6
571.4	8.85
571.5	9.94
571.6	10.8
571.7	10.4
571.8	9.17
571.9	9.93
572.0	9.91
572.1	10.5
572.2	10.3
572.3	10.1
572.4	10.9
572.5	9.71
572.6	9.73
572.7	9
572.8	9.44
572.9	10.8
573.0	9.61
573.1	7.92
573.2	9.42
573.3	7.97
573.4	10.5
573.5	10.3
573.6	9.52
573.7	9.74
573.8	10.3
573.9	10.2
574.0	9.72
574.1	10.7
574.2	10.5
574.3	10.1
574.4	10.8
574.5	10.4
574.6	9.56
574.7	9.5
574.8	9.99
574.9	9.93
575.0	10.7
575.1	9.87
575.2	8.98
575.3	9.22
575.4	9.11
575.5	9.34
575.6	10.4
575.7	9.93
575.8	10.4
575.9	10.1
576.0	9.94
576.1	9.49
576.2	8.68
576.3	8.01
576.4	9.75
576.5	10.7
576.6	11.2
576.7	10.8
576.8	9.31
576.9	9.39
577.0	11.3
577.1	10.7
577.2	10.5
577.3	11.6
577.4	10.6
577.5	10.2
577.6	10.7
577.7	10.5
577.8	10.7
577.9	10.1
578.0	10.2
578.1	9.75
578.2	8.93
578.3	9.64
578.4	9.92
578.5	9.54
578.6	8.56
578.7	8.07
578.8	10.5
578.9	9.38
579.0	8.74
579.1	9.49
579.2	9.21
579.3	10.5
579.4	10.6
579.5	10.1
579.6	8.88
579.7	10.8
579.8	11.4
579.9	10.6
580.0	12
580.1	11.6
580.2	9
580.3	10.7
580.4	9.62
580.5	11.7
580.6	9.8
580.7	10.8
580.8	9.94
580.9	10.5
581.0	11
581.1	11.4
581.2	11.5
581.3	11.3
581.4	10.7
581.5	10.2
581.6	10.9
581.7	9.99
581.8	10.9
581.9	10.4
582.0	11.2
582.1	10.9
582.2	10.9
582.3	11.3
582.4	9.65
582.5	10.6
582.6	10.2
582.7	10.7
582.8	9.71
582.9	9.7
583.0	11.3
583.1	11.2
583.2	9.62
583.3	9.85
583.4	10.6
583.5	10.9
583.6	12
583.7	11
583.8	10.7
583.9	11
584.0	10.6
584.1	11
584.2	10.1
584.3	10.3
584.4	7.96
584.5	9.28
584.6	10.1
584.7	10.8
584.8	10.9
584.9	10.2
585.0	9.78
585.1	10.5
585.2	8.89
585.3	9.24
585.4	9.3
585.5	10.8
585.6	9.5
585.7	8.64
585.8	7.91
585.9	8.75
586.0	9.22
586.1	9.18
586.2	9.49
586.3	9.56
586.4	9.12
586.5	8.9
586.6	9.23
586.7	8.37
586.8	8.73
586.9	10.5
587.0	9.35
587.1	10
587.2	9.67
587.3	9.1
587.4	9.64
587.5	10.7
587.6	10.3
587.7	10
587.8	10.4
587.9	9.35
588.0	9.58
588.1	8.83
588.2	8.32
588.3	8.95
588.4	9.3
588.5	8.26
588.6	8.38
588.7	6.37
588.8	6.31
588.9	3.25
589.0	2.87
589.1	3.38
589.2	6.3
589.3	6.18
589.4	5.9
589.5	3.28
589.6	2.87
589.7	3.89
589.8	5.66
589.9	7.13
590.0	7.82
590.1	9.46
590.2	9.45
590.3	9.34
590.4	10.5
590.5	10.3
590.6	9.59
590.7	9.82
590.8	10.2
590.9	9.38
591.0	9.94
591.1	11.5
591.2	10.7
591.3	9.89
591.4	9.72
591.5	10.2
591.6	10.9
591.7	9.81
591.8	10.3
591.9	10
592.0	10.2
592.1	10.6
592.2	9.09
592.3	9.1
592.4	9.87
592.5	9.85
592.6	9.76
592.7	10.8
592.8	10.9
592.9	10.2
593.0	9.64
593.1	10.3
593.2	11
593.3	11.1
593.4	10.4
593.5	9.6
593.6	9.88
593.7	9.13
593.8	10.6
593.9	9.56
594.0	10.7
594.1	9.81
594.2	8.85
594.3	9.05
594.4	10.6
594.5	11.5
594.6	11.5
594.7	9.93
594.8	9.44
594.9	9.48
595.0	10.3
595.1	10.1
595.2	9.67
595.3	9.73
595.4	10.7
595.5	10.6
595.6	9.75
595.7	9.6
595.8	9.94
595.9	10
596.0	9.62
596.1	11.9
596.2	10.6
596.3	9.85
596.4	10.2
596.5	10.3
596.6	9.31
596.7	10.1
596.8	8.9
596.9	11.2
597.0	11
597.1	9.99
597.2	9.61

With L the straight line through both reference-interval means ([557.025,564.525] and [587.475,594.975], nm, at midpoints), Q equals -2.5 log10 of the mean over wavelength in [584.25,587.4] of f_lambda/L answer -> -0.05 mag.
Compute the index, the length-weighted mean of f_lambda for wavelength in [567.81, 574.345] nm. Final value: 9.68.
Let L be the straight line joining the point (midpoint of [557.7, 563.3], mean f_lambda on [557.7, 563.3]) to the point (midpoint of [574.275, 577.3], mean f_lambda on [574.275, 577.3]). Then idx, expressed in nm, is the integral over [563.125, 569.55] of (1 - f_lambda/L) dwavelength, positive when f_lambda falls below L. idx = -0.39 nm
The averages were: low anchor 8.67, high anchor 9.96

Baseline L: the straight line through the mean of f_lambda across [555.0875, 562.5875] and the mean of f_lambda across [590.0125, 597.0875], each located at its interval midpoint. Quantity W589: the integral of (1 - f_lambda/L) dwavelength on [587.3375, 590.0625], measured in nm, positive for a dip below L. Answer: 0.746 nm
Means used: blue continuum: 8.67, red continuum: 10.1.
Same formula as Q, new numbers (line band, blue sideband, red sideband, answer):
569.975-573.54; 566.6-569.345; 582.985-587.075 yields 0.019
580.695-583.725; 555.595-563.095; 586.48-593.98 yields -0.201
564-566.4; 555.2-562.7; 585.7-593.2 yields -0.112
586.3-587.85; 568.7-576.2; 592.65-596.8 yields 0.043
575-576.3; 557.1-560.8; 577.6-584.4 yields 0.033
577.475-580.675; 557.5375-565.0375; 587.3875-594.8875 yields -0.122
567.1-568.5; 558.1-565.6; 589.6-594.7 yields -0.063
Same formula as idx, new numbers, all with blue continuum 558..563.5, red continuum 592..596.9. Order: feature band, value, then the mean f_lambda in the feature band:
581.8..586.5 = -0.21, 10.1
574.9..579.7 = -0.26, 9.89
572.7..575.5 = -0.16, 9.78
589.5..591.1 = 0.26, 8.3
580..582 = -0.24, 10.7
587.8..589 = 0.25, 7.79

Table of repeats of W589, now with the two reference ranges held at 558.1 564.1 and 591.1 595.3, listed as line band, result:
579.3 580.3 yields -0.11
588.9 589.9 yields 0.54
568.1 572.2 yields -0.19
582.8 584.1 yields -0.13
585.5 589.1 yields 0.42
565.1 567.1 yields -0.12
